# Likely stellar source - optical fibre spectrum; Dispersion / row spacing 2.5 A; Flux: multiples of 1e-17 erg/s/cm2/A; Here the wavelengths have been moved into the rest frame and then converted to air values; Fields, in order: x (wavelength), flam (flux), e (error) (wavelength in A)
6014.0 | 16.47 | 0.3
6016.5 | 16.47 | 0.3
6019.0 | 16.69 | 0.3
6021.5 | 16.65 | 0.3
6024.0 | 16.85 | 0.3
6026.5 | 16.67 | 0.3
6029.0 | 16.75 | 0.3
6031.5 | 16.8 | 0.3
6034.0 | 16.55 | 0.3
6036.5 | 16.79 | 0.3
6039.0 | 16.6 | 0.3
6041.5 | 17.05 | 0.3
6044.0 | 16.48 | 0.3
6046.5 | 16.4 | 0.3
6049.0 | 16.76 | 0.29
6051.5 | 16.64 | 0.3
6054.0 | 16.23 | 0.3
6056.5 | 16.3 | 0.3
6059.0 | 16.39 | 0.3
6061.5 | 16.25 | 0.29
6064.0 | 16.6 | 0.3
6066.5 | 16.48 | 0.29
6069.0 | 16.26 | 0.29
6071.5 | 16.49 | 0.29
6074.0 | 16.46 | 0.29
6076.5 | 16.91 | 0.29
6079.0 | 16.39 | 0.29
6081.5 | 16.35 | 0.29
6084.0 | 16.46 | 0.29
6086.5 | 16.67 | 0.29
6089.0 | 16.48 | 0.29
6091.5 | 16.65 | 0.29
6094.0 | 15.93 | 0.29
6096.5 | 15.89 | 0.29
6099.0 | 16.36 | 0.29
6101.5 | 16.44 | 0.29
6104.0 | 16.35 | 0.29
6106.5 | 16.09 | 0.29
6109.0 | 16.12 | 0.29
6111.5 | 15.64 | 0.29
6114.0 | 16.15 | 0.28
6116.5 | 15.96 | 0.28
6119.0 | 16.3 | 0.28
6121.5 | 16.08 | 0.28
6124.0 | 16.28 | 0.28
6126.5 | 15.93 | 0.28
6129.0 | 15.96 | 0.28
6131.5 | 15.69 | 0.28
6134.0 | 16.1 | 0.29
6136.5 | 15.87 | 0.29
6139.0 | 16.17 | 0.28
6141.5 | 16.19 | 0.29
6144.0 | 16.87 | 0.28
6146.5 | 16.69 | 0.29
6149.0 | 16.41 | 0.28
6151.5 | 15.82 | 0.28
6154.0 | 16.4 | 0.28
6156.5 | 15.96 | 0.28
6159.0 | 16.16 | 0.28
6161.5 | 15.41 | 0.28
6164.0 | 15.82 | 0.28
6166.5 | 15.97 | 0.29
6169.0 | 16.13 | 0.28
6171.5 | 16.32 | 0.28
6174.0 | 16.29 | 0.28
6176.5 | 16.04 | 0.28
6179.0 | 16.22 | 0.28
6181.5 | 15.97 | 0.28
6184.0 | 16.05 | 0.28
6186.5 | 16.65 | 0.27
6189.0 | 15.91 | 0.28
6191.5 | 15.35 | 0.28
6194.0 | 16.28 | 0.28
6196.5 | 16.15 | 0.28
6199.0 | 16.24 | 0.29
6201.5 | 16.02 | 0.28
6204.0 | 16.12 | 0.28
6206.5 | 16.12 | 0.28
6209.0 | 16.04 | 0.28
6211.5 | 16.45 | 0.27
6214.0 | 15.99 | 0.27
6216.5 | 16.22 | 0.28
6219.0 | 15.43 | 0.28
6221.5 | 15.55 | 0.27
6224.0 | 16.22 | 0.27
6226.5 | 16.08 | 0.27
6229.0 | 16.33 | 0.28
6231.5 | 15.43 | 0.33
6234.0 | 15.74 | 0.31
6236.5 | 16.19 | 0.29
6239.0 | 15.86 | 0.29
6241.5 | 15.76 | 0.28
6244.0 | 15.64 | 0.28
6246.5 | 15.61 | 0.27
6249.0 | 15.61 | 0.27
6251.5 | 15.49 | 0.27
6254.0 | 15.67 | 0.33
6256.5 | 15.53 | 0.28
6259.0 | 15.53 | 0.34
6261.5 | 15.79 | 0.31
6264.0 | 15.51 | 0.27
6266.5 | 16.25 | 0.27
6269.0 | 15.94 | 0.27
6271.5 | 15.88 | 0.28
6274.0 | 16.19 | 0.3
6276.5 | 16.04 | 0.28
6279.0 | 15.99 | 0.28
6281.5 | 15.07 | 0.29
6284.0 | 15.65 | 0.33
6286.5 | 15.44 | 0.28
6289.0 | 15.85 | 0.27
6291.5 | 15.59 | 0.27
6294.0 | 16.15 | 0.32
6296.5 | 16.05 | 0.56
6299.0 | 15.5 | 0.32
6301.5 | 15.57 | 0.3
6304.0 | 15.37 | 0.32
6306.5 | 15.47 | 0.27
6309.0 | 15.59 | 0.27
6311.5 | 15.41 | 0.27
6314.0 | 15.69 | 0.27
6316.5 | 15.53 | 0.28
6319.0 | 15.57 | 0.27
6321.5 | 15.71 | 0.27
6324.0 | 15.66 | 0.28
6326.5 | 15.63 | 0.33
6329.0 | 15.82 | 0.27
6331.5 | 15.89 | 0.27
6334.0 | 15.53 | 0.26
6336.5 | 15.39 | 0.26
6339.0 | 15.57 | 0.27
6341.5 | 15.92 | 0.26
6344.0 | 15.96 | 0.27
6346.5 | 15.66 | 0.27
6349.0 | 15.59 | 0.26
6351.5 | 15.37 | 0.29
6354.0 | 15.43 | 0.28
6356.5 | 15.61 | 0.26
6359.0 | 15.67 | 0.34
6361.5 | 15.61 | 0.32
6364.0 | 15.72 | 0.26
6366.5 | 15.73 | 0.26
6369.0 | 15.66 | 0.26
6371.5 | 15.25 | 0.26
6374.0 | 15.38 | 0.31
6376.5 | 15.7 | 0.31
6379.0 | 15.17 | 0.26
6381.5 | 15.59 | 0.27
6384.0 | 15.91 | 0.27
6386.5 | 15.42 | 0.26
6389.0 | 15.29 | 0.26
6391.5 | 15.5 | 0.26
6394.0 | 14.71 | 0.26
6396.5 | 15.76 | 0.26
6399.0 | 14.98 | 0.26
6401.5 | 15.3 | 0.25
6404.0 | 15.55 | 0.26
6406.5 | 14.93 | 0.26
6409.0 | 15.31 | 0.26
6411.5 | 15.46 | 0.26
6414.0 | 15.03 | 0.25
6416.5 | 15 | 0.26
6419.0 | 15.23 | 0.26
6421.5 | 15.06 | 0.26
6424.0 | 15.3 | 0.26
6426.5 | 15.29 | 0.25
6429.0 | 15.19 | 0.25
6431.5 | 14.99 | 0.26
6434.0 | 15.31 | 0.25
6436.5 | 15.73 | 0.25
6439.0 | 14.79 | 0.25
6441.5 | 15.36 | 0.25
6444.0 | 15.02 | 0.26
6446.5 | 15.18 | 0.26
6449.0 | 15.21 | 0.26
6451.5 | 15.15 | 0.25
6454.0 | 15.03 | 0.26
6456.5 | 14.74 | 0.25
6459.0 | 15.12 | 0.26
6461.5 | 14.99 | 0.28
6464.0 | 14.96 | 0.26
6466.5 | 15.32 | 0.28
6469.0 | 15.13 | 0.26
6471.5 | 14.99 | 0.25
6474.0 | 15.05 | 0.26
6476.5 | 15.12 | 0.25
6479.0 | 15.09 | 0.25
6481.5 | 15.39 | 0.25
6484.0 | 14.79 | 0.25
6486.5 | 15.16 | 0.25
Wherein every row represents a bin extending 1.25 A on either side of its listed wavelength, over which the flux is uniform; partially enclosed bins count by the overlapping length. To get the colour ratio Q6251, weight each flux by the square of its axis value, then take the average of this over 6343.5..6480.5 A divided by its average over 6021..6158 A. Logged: 1.04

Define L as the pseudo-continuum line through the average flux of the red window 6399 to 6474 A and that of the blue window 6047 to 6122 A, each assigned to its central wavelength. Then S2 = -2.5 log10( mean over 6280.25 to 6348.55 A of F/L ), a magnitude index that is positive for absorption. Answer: -0.01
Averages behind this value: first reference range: 16.3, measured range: 15.6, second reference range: 15.2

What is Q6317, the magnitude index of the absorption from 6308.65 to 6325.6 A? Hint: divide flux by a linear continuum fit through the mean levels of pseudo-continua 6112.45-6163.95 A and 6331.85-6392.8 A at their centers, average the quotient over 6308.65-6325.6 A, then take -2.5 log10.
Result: 0.01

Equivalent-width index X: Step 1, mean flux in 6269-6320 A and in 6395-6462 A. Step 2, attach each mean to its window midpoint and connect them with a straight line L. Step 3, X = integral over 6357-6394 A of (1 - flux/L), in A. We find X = -0.3 A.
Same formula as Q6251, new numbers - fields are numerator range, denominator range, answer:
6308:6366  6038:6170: 1.04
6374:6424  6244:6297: 1.01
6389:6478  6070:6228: 1.03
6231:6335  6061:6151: 1.02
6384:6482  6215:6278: 1.02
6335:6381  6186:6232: 1.02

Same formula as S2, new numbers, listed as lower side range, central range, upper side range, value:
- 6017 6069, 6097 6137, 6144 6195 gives 0.02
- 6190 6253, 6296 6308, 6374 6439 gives 0.01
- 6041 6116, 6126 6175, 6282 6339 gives 0.00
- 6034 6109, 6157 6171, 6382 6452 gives 0.01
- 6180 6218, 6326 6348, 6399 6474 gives -0.01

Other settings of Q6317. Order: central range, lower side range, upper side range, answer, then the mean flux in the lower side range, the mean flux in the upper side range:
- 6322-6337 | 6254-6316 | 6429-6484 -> -0.01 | 15.7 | 15.1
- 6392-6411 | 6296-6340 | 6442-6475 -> 0.00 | 15.6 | 15.1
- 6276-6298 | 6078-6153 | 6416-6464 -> -0.01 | 16.2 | 15.1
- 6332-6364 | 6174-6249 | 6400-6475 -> -0.01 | 16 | 15.2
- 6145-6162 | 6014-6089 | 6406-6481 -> 0.00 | 16.6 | 15.1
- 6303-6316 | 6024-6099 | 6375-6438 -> 0.01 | 16.5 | 15.3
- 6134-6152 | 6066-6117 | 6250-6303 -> -0.01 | 16.3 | 15.7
